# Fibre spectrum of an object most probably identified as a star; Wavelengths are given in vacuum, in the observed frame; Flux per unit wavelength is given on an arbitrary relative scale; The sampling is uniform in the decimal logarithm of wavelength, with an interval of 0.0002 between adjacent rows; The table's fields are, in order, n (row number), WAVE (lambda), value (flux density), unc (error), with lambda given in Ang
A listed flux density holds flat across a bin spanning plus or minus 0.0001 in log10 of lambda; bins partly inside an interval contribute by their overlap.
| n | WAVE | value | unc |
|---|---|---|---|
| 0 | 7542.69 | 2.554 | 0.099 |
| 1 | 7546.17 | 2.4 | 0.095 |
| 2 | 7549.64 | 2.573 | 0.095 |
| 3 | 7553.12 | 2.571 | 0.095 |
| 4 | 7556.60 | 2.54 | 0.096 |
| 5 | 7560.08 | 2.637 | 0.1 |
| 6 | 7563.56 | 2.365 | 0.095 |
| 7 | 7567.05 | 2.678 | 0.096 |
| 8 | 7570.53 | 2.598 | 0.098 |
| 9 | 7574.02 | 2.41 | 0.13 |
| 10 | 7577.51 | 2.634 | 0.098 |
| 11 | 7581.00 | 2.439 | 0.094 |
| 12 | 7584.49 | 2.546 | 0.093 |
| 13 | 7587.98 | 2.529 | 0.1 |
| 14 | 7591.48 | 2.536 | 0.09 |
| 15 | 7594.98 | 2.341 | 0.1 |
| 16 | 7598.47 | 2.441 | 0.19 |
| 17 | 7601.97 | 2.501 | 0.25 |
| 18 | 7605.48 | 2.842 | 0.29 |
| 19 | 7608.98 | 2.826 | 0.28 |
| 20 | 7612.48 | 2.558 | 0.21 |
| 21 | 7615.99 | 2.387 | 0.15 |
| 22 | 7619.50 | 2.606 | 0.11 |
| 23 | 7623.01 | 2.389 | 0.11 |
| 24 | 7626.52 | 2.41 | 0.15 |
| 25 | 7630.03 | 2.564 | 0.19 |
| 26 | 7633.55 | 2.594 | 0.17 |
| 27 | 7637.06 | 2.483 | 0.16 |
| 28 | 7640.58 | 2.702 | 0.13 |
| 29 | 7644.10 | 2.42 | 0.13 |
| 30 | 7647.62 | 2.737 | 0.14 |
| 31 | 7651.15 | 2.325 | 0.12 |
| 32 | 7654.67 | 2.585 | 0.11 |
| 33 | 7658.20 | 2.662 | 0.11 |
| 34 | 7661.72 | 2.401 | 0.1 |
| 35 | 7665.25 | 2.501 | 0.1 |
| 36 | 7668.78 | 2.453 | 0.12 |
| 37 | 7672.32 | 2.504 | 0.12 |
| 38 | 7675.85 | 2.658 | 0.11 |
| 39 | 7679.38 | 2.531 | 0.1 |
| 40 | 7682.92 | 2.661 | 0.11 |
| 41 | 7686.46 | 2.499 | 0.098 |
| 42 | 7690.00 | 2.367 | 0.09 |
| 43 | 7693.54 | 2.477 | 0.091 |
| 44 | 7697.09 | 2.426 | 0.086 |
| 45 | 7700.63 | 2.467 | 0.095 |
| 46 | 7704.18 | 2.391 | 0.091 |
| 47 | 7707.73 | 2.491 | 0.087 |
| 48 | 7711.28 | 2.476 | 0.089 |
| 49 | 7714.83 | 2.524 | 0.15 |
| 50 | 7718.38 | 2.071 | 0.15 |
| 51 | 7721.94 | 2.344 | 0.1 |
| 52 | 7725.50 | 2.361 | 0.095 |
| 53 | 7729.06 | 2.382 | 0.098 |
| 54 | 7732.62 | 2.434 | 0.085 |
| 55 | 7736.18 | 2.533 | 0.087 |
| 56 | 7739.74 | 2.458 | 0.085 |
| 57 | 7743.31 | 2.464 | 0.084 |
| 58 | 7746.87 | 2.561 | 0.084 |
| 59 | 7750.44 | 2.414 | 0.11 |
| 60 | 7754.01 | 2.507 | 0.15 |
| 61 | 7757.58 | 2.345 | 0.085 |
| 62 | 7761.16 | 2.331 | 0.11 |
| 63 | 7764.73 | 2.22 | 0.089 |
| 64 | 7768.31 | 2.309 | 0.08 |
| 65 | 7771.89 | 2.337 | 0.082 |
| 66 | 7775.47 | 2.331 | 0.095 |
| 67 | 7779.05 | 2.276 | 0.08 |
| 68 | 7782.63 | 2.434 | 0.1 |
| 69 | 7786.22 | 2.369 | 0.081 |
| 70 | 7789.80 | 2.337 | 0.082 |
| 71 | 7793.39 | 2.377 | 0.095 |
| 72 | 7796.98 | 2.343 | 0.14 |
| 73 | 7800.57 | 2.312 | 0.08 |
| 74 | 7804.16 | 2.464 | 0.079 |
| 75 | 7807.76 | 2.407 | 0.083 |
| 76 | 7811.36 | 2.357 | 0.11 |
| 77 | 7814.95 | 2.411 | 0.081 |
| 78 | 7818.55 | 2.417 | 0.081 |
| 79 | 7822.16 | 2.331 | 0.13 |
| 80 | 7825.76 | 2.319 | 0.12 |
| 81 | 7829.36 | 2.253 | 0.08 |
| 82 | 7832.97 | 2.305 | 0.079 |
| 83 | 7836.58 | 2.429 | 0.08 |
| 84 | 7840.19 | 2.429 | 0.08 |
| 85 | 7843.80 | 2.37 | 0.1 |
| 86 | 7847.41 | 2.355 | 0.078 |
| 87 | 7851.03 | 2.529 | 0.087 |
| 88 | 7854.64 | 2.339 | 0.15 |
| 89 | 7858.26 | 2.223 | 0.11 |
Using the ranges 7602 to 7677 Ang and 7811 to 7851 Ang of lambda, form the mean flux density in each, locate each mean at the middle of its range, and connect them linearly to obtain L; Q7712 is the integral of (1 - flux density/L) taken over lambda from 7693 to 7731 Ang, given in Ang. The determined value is 1.3 Ang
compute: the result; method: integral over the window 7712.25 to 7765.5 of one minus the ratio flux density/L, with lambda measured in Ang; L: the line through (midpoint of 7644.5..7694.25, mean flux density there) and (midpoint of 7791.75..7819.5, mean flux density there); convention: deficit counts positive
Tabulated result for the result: 1.1 Ang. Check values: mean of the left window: 2.52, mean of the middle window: 2.4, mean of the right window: 2.39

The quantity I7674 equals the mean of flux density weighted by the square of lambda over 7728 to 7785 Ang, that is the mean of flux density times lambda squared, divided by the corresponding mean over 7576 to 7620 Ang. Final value 0.98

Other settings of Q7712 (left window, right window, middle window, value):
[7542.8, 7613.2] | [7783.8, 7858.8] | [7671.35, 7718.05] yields -0.4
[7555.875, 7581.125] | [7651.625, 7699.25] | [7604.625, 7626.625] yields -0.4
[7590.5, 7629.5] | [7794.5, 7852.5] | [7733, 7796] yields 0.8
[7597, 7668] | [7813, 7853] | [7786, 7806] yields 0.3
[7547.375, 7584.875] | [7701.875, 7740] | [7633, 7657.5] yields -0.8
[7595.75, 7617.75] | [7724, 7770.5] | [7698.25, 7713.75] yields 0.0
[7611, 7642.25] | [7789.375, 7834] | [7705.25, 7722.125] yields 0.4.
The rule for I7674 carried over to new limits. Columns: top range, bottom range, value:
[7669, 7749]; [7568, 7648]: 0.99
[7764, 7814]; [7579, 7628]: 0.98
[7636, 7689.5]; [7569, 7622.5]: 1.02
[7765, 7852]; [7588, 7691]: 0.97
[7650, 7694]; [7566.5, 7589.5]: 1.01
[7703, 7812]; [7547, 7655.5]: 0.98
